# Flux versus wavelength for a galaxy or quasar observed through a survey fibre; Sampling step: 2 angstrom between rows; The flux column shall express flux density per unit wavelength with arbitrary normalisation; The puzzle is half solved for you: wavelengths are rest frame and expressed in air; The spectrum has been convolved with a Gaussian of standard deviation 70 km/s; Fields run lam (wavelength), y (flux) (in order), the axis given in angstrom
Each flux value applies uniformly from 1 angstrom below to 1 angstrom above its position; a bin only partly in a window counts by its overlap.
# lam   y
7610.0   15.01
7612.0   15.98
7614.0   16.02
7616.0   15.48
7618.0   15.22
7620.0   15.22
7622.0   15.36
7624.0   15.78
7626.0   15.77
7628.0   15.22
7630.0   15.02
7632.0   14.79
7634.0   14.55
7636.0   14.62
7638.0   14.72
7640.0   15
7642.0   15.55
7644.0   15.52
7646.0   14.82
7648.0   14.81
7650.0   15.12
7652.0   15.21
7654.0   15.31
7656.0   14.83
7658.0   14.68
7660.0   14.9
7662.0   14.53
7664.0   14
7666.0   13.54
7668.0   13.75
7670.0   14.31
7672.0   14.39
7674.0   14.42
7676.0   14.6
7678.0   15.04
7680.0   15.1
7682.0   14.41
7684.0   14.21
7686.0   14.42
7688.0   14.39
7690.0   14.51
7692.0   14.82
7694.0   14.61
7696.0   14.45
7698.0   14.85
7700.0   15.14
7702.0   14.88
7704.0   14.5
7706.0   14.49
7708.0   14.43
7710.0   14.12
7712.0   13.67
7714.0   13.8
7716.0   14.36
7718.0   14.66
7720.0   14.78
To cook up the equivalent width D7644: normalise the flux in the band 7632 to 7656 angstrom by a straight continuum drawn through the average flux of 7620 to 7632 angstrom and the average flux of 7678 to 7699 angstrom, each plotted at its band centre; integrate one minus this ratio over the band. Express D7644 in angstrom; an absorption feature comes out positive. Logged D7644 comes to 0.2 angstrom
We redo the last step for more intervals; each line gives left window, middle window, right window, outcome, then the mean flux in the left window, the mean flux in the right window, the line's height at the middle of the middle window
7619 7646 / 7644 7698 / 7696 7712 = 0.8 angstrom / 15.2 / 14.6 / 14.8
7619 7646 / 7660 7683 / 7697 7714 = 0.6 angstrom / 15.2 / 14.5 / 14.8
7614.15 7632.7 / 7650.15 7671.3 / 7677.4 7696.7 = 0.5 angstrom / 15.4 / 14.6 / 14.9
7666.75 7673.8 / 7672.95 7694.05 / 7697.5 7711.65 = -0.4 angstrom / 14.2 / 14.6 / 14.3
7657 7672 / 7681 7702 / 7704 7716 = -0.6 angstrom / 14.3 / 14.2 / 14.2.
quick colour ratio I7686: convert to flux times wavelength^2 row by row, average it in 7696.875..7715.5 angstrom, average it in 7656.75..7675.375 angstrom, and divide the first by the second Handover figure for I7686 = 1.0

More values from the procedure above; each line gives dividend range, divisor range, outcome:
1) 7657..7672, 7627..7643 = 0.96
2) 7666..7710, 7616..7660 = 0.97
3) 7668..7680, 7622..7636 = 0.97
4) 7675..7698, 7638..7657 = 0.98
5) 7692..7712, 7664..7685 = 1.02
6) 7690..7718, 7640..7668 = 0.99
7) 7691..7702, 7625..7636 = 1.00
